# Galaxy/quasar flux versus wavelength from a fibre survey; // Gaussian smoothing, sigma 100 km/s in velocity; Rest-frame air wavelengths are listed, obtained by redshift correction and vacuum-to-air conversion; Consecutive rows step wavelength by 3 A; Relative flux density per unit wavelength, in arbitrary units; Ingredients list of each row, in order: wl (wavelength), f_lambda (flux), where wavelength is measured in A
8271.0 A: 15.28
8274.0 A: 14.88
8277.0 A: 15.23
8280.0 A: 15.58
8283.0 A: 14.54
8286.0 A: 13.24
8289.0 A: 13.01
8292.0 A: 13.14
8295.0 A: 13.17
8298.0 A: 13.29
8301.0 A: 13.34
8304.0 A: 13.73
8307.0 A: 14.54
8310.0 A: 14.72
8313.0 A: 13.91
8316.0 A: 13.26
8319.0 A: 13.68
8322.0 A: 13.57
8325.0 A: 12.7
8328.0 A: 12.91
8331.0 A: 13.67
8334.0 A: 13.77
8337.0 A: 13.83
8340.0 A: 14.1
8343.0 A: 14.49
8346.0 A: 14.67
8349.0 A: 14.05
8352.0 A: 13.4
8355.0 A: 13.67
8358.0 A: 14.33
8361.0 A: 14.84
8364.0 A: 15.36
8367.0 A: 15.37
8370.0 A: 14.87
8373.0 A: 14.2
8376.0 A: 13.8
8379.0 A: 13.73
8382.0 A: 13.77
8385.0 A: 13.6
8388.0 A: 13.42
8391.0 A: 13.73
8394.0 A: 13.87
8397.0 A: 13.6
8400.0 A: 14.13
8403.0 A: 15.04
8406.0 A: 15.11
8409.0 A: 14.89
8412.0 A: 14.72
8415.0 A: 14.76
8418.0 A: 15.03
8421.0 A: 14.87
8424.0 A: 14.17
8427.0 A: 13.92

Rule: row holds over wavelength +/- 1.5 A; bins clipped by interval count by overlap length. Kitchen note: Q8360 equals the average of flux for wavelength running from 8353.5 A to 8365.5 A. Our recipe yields 14.5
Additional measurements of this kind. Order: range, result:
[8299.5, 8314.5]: 14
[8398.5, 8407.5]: 14.8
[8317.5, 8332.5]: 13.3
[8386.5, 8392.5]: 13.6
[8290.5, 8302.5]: 13.2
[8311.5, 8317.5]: 13.6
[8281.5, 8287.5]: 13.9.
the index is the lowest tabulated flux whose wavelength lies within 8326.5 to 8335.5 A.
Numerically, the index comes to 12.91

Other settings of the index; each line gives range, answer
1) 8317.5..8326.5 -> 12.7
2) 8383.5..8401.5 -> 13.42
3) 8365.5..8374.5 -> 14.2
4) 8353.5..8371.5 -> 13.67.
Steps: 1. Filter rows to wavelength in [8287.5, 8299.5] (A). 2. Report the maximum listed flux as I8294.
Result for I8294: 13.29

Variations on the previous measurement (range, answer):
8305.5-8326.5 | 14.72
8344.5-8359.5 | 14.67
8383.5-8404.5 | 15.04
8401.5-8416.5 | 15.11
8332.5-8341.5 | 14.1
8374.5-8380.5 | 13.8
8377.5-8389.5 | 13.77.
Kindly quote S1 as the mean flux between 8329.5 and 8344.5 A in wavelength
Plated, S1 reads 14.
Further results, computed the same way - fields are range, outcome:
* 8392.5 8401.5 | 13.9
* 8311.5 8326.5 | 13.4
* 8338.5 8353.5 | 14.1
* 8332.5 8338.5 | 13.8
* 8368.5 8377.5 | 14.3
